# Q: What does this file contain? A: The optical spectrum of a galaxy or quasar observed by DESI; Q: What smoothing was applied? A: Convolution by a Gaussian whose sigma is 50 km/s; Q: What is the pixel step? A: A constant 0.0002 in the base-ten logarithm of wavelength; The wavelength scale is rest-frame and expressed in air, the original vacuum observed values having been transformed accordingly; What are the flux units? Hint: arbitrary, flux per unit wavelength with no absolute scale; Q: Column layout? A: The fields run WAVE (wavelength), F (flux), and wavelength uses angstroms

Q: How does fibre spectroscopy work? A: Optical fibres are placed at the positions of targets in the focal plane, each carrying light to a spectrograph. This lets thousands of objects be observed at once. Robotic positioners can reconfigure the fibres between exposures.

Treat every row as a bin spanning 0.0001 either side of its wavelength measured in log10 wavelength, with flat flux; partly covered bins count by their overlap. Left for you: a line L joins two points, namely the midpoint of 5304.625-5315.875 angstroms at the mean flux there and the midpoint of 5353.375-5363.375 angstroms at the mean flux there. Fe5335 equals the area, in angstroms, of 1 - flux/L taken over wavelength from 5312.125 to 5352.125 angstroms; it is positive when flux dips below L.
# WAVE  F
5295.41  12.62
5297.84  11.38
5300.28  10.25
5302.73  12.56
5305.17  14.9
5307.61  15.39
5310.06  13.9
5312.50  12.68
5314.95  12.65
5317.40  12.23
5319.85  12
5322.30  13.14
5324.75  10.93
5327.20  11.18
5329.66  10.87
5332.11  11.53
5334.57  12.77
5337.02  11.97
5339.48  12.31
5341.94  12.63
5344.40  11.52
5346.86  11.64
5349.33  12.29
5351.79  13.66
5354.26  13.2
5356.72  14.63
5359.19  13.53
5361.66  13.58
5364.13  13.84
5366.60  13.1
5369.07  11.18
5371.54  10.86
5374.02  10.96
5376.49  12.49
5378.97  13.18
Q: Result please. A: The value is 5.1 angstroms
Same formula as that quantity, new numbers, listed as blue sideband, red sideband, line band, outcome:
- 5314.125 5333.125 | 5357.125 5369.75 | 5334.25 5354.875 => 0.2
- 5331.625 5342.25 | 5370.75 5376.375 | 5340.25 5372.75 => -2.9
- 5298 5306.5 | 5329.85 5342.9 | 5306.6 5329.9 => -0.4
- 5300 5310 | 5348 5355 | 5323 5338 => 1.9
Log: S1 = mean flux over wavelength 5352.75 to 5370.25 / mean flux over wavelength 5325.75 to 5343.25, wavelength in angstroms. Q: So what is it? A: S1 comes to 1.12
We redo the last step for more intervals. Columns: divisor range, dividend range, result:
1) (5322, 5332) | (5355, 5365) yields 1.22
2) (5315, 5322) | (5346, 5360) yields 1.07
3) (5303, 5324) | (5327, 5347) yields 0.89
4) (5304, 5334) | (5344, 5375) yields 1.00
